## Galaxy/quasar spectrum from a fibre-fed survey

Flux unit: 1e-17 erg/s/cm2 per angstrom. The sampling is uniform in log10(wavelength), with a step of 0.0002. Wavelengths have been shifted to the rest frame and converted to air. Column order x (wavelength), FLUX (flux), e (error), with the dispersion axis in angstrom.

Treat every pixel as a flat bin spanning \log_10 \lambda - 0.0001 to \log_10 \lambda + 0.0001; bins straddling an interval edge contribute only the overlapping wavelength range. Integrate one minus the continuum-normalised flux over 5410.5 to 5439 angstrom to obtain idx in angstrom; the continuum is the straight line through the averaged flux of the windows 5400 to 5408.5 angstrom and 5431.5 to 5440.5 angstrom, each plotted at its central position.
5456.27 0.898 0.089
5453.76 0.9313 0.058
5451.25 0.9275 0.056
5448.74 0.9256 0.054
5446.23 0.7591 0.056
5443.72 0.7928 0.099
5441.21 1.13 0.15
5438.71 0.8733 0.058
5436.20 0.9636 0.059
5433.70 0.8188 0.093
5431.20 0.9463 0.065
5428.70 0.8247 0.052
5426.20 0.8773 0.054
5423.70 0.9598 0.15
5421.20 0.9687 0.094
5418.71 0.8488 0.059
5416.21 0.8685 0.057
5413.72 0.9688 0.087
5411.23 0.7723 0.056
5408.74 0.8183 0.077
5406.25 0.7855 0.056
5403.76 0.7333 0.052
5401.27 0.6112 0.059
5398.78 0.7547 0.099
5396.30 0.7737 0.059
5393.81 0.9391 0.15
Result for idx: -1.9 angstrom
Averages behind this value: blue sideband 0.722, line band 0.894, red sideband 0.907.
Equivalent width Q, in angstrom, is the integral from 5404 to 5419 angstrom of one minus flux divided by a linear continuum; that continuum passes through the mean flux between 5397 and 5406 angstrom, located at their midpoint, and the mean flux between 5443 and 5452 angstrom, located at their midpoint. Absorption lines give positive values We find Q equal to -1.9 angstrom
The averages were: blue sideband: 0.714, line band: 0.836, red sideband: 0.85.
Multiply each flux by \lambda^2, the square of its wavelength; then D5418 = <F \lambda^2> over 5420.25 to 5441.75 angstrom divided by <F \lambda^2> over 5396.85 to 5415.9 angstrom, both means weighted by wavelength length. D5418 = 1.2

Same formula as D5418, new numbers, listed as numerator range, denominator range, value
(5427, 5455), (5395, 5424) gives 1.11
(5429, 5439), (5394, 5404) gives 1.23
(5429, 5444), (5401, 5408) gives 1.28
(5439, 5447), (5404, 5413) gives 1.14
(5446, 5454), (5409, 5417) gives 1.05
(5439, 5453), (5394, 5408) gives 1.23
